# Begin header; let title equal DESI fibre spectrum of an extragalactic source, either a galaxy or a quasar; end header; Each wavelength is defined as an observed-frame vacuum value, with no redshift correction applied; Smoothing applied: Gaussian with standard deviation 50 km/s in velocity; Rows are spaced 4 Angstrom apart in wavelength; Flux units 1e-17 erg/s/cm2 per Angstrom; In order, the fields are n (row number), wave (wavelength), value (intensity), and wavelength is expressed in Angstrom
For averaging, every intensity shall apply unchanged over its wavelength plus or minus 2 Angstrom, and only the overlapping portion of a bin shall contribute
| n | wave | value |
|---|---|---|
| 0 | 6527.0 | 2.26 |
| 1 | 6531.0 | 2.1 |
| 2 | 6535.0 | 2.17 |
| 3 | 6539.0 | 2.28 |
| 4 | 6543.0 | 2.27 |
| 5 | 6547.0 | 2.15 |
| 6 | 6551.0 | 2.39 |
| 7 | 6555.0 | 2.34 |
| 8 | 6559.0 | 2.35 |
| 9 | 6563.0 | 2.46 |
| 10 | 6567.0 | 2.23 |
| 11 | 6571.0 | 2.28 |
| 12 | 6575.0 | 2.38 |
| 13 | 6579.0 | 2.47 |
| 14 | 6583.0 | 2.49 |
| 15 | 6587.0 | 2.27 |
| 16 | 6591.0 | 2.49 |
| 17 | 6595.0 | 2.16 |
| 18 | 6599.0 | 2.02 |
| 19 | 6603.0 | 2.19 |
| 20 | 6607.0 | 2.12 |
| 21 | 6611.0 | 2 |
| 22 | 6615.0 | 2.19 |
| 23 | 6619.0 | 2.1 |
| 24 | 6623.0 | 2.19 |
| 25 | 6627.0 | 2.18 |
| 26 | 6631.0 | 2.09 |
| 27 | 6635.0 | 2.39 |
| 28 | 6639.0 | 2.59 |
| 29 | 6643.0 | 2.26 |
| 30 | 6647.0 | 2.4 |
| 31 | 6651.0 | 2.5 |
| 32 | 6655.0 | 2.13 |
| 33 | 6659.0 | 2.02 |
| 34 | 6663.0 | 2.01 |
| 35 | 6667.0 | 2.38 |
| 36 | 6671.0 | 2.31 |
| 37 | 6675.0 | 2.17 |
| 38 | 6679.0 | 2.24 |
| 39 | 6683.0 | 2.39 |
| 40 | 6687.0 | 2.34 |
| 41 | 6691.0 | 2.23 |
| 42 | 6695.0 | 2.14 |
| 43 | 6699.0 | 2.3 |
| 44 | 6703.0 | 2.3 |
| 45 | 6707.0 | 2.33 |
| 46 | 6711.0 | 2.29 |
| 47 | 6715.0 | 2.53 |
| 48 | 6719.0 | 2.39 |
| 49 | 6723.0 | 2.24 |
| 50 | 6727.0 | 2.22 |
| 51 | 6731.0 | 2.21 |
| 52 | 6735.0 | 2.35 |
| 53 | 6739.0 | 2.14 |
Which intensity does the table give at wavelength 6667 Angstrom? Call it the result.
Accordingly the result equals 2.38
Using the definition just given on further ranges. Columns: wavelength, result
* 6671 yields 2.31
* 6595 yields 2.16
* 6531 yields 2.1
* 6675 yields 2.17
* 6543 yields 2.27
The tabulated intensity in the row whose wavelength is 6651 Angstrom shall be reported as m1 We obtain 2.5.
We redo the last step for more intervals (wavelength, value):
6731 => 2.21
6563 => 2.46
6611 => 2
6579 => 2.47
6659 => 2.02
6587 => 2.27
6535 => 2.17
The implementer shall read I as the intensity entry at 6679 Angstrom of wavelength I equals 2.24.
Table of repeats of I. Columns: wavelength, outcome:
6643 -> 2.26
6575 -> 2.38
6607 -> 2.12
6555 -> 2.34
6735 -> 2.35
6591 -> 2.49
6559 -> 2.35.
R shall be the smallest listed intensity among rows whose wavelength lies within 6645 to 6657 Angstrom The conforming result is 2.13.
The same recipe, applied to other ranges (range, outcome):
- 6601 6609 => 2.12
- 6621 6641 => 2.09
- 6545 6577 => 2.15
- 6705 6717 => 2.29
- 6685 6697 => 2.14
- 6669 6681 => 2.17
